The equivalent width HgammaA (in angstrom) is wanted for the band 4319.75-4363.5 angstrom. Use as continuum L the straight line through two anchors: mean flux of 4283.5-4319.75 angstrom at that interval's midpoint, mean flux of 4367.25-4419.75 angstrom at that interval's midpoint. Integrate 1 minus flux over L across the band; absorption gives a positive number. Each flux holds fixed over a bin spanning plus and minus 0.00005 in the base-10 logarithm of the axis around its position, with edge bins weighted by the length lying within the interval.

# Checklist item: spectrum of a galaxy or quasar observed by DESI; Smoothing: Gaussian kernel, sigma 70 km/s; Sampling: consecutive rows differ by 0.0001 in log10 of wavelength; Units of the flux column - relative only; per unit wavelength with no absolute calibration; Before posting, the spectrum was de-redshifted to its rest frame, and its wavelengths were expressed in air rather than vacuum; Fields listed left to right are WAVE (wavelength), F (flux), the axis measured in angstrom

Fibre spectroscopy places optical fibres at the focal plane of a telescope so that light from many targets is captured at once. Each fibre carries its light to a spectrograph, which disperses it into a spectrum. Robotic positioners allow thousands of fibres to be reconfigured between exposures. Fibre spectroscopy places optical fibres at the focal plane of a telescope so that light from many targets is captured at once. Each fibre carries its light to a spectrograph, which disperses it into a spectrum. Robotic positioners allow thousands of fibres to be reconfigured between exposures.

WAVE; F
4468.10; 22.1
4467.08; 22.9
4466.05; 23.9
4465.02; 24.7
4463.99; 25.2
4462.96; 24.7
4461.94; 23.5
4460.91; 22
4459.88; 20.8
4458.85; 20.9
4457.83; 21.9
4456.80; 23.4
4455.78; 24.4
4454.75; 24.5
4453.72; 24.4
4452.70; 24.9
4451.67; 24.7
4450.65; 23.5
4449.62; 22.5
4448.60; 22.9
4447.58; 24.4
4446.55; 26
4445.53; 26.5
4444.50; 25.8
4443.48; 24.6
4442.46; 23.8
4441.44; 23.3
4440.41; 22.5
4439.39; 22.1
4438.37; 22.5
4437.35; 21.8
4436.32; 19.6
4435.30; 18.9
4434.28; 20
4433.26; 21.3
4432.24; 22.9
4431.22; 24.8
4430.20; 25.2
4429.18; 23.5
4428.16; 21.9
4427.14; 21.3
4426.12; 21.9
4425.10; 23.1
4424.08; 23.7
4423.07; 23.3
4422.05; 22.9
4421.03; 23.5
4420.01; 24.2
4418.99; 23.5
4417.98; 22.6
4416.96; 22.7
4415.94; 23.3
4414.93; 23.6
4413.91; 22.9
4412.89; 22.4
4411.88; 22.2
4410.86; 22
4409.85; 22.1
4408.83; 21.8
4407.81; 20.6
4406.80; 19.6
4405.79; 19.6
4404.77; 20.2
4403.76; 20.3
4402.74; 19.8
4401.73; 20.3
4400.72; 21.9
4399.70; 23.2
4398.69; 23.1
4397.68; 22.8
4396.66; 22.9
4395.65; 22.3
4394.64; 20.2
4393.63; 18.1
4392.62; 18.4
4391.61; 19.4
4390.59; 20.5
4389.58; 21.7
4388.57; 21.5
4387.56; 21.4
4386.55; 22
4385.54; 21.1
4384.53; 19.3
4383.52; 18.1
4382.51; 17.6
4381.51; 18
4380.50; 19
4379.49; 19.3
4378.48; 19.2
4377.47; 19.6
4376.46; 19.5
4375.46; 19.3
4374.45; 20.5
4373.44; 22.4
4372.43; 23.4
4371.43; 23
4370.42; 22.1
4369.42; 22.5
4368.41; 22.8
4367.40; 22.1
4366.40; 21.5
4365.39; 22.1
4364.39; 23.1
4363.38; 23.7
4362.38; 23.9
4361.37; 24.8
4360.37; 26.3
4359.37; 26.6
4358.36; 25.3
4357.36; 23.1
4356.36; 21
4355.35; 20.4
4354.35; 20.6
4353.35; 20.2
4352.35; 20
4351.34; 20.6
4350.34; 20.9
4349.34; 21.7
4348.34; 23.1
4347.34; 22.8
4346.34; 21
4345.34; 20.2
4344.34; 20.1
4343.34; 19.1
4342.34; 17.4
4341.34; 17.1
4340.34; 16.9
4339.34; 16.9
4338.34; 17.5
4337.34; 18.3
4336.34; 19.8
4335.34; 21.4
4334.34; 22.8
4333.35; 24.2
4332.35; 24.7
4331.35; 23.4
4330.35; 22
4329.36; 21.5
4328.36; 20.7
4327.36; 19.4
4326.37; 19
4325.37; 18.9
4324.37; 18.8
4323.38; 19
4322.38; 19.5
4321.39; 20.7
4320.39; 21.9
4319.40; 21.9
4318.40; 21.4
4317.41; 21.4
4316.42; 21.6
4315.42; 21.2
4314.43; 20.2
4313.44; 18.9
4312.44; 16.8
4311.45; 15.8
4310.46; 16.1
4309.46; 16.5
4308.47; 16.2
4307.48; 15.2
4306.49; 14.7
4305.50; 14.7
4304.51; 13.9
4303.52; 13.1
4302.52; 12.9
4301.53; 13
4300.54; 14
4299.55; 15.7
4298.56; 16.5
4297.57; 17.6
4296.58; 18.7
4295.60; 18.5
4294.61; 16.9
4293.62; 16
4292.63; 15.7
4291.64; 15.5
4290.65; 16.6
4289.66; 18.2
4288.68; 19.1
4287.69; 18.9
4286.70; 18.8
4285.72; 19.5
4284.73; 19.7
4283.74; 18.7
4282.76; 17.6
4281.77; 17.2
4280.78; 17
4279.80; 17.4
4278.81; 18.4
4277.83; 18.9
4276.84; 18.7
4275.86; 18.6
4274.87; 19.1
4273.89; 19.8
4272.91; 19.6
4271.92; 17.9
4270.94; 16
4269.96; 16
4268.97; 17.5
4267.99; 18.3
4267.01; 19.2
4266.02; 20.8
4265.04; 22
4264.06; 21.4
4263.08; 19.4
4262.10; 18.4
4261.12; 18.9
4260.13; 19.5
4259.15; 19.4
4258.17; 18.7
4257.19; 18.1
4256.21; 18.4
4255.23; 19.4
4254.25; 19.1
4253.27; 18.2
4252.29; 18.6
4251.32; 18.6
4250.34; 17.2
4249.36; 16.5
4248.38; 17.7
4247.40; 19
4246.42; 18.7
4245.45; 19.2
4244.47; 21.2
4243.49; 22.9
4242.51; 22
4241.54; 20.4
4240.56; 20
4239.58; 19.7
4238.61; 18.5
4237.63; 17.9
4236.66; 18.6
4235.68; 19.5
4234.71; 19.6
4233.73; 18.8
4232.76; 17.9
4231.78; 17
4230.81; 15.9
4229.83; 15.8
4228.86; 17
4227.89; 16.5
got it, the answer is -4.8 angstrom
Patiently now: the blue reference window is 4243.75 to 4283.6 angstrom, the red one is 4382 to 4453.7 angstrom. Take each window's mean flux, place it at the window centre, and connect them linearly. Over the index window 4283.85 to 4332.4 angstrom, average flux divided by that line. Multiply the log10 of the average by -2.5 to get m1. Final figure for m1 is 0.09 mag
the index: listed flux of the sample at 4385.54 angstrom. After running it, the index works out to 21.1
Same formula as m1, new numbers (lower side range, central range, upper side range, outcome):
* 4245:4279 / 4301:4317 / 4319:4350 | 0.21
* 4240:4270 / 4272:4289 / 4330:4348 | 0.05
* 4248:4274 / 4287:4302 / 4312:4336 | 0.18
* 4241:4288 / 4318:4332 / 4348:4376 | 0.02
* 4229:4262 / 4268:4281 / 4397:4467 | 0.08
